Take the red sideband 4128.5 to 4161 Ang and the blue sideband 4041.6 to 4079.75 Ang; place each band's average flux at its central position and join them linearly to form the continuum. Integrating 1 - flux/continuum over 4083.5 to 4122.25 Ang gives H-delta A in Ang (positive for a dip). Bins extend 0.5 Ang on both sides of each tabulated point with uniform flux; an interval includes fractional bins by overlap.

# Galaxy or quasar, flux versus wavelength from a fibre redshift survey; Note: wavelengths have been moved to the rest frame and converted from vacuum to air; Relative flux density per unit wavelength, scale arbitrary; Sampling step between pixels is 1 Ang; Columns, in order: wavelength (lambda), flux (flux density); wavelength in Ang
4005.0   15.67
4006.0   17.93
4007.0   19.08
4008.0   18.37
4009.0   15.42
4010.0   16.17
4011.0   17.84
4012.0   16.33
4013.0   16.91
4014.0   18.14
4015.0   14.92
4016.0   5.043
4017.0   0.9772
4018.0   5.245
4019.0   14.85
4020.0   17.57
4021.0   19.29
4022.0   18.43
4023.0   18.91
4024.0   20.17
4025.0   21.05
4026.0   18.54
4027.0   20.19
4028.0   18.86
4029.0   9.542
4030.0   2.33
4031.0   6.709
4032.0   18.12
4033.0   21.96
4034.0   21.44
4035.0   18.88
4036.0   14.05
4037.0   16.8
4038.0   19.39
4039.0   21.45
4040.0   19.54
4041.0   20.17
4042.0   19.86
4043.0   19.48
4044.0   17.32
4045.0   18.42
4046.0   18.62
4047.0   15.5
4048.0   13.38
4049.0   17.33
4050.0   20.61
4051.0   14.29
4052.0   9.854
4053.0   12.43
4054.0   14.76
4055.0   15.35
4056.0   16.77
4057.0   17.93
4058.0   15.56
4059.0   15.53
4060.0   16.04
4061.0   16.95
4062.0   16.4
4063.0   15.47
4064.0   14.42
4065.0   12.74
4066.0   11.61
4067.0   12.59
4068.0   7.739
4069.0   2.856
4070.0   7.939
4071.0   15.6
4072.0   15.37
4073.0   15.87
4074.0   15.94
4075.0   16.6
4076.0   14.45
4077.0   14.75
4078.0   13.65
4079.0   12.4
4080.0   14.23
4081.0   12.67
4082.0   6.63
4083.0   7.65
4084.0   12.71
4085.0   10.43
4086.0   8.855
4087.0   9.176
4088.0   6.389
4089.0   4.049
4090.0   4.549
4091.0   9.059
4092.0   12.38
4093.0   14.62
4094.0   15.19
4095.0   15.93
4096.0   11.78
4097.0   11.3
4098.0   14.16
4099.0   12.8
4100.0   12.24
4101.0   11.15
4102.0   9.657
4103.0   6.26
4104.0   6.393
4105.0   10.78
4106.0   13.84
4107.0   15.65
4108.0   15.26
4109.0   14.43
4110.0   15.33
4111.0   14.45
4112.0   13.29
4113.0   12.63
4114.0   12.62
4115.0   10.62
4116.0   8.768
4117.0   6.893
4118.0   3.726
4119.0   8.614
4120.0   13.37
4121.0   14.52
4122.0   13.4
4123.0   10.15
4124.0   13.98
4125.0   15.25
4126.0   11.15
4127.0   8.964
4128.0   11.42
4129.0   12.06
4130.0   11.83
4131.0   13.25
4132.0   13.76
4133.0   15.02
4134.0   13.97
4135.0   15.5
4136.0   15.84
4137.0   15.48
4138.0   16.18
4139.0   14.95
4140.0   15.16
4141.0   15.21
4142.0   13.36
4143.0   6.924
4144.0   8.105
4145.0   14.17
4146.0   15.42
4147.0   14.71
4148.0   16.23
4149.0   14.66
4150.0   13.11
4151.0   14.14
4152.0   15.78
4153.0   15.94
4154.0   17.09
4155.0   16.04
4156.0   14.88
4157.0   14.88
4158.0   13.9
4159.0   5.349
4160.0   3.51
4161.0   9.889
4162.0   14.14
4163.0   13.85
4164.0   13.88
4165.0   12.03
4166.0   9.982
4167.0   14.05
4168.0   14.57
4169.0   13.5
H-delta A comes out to 8.1 Ang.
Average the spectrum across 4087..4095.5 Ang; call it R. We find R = 10.2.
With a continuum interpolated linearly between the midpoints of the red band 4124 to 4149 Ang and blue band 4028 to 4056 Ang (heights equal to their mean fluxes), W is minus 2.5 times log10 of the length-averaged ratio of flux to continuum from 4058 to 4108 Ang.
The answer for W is 0.25 mag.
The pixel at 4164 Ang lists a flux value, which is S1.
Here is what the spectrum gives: 13.88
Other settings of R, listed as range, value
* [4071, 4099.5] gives 12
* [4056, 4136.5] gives 12.3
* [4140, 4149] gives 13.2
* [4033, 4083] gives 15.2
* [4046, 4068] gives 14.9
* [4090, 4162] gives 12.6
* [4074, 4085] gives 12.6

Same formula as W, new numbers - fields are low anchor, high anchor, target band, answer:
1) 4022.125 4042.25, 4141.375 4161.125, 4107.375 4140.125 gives 0.097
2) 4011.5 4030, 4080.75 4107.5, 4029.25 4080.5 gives -0.178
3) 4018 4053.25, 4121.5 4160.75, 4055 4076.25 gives 0.133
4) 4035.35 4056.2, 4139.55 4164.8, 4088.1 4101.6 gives 0.320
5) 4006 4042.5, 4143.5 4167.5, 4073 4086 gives 0.180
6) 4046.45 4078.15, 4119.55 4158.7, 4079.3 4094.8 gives 0.369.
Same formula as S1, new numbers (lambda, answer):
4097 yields 11.3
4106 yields 13.84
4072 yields 15.37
